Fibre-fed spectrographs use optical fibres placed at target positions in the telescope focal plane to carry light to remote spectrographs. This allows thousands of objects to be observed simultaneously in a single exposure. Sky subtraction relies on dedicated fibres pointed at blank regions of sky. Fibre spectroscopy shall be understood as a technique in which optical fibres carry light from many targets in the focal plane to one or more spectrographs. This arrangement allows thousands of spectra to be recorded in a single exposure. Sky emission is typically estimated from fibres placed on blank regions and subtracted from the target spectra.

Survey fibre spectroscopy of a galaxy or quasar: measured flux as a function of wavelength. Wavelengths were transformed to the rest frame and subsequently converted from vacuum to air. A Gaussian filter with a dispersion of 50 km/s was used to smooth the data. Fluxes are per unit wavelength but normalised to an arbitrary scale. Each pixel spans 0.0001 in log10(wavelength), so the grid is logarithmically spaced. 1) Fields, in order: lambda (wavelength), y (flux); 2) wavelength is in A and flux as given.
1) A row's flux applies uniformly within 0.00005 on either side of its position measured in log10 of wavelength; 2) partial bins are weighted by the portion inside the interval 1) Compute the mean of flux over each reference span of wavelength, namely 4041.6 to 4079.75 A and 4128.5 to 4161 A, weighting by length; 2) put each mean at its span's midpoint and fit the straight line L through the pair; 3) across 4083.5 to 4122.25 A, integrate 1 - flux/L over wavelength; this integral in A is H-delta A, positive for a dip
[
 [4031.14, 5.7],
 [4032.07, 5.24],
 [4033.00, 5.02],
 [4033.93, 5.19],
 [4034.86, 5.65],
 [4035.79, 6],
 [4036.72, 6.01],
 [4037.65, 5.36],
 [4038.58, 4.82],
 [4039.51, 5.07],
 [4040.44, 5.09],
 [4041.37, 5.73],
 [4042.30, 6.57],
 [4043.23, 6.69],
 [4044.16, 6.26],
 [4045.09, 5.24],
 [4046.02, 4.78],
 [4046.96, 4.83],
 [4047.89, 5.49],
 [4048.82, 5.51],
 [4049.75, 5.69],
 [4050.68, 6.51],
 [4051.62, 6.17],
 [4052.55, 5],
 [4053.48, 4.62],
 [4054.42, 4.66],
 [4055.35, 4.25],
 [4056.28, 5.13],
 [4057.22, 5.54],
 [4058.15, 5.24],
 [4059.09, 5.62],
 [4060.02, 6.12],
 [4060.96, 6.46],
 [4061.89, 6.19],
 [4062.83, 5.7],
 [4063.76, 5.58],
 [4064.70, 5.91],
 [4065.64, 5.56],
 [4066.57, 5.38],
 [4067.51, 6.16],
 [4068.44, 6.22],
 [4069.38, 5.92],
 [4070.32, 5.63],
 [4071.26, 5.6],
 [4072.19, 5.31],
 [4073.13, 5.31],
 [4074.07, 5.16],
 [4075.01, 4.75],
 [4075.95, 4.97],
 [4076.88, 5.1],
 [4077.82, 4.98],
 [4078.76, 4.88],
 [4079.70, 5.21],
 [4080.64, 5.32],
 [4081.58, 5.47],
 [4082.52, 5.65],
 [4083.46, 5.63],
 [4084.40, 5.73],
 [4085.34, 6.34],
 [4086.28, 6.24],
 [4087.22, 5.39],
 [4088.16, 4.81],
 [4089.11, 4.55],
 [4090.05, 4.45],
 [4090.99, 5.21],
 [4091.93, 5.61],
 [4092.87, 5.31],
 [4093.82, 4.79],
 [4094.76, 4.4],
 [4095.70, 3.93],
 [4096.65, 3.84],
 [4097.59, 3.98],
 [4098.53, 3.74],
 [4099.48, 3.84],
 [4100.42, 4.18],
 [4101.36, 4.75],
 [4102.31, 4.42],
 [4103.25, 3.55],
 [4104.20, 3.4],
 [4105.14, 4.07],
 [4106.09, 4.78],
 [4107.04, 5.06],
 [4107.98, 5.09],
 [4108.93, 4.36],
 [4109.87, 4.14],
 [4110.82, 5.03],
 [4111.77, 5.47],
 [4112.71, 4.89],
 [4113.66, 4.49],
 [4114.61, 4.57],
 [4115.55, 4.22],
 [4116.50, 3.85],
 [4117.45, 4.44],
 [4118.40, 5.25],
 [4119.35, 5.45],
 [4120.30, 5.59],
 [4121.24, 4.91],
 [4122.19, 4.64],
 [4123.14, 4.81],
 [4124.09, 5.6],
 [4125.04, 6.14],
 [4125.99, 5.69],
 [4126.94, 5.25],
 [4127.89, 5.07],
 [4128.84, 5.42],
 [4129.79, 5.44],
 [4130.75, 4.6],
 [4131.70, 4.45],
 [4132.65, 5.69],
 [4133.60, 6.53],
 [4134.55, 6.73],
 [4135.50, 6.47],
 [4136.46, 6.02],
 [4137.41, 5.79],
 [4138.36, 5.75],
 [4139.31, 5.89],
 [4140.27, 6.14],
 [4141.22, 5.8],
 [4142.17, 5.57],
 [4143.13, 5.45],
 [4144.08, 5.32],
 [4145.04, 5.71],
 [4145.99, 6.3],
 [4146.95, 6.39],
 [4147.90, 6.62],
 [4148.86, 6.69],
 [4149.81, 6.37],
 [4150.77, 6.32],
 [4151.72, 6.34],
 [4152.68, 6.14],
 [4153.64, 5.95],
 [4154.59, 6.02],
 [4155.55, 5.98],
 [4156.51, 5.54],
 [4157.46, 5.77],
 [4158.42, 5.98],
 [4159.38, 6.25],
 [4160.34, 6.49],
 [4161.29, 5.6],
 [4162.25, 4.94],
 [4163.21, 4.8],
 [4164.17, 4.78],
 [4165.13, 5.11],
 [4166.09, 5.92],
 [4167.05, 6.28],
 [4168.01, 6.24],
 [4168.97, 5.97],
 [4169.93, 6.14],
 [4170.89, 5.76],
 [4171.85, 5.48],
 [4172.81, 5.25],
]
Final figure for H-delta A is 6.9 A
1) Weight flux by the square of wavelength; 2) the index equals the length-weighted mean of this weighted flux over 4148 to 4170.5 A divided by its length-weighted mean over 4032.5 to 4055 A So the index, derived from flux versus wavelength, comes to 1.1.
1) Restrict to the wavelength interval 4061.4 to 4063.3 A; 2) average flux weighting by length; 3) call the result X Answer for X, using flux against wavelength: 5.97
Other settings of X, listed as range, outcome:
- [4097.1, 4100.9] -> 3.95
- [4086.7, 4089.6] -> 4.93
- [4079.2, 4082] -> 5.32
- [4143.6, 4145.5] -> 5.51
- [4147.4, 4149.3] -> 6.65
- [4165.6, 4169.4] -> 6.1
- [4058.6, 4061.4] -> 6.05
